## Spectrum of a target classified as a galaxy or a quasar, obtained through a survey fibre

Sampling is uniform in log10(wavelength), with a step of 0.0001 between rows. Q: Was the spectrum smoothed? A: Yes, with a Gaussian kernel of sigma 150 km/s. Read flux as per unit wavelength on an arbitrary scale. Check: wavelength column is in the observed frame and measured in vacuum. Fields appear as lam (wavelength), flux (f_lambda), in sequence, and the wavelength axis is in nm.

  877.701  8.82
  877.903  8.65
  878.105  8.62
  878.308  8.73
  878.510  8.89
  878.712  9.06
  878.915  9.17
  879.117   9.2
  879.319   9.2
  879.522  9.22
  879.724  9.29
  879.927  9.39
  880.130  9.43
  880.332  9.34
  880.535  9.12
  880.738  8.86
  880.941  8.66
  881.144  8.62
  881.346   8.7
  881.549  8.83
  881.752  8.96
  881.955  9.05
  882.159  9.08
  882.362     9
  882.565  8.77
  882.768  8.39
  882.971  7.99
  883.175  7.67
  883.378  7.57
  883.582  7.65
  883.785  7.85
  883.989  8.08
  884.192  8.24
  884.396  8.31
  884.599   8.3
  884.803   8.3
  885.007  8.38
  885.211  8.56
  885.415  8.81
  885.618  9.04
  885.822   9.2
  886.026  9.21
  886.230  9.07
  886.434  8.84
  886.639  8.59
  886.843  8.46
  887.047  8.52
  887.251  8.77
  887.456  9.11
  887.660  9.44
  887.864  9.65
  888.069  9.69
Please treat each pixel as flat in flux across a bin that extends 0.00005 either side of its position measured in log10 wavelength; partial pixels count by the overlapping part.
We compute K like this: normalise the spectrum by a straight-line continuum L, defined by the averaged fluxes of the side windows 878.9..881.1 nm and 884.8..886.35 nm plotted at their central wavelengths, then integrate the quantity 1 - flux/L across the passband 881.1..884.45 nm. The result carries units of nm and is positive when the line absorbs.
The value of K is 0.23 nm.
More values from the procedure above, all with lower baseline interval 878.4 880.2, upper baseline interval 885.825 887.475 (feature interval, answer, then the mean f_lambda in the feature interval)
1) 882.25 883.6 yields 0.12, 8.19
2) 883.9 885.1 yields 0.09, 8.27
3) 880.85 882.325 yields 0.04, 8.85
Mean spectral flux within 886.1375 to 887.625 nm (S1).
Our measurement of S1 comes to 8.79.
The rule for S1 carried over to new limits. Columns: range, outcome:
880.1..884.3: 8.55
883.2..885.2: 8.08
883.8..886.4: 8.61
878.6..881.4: 9.1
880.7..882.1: 8.82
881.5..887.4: 8.54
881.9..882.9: 8.82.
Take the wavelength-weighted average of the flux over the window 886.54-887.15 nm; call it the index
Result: 8.53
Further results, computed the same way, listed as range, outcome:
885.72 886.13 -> 9.2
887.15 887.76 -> 9.1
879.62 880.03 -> 9.33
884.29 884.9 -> 8.3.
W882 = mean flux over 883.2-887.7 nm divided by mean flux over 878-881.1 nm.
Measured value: 0.9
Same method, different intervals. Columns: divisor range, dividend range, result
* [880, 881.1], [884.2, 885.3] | 0.92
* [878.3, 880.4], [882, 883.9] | 0.90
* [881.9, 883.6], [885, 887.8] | 1.06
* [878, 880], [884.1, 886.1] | 0.95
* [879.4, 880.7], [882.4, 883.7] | 0.87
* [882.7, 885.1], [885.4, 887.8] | 1.11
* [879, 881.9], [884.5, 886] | 0.96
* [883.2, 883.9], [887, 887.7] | 1.16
